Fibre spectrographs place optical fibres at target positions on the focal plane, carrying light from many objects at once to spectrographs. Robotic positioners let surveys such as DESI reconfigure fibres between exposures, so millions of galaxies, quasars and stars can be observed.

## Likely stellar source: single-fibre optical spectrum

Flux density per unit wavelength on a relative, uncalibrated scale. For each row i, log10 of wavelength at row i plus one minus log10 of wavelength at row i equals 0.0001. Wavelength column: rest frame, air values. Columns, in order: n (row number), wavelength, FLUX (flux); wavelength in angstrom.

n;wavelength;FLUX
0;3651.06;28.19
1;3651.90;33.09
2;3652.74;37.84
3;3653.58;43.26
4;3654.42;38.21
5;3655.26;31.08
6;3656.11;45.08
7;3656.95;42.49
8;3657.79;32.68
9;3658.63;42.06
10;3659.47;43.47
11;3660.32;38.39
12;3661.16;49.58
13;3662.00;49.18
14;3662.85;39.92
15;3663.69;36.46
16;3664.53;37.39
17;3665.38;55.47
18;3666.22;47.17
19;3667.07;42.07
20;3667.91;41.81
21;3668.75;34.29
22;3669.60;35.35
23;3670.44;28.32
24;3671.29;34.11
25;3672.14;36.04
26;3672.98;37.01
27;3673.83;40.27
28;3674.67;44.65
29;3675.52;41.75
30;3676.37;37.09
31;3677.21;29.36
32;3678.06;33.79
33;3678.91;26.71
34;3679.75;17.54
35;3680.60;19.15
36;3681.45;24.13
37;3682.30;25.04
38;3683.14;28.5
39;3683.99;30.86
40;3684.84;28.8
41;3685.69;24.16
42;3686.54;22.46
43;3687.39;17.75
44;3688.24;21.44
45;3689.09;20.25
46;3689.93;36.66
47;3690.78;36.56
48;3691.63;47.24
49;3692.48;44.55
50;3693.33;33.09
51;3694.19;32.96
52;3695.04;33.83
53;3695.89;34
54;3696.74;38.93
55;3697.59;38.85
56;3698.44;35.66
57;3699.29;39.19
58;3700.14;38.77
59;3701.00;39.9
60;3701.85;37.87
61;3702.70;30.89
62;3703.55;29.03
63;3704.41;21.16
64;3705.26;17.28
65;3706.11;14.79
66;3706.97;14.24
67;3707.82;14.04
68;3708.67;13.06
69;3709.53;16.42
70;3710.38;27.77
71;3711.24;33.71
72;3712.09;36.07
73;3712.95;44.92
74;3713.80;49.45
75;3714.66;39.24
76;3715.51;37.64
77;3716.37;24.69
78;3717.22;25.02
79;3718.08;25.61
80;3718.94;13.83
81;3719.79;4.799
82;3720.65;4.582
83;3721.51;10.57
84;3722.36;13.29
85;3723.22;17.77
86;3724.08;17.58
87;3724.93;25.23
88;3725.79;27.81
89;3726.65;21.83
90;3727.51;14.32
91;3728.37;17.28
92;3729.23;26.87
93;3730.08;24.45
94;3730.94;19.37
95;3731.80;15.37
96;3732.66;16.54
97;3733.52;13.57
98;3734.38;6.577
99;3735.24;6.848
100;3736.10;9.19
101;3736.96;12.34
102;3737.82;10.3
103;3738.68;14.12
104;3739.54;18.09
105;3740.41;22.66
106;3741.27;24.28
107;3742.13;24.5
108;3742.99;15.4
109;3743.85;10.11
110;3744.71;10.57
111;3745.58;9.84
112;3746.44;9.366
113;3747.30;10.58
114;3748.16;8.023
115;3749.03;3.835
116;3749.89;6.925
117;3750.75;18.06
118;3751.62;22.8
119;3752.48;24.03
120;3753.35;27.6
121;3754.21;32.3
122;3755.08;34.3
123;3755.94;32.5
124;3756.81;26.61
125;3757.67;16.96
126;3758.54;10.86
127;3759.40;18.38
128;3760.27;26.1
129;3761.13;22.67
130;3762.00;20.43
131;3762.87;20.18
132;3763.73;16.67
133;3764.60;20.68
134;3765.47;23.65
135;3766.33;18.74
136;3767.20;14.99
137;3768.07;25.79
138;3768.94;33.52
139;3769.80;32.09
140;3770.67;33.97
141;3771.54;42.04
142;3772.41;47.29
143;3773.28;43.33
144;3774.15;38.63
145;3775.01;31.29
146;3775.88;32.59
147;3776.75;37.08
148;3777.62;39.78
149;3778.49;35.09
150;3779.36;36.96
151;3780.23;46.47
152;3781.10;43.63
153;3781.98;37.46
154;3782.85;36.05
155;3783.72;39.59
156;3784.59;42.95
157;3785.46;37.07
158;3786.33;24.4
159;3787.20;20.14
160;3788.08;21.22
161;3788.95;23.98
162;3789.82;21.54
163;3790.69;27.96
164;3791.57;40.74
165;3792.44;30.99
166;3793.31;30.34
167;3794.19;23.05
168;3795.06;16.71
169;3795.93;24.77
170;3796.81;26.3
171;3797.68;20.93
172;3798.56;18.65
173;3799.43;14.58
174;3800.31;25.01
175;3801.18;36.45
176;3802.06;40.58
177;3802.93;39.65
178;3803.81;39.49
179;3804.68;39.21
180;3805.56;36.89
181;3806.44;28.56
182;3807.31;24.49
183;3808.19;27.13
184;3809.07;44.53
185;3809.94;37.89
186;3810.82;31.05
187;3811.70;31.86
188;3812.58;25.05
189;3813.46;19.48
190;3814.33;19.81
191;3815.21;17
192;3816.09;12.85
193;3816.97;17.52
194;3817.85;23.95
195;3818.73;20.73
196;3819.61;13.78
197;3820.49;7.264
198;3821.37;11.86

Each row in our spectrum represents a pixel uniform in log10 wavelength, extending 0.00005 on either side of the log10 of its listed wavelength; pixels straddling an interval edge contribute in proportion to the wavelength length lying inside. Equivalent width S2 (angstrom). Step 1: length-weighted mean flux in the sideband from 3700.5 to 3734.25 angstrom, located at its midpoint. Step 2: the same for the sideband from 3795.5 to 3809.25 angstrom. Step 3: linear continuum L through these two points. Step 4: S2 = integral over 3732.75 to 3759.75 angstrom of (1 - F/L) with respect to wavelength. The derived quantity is 9.53 angstrom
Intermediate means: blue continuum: 22.9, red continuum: 30.2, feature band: 16.5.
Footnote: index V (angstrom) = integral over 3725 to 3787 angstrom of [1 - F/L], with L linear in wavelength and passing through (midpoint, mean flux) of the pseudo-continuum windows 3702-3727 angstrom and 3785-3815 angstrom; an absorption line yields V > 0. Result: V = 5.2 angstrom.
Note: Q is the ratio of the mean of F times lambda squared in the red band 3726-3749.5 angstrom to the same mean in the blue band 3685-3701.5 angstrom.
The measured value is 0.45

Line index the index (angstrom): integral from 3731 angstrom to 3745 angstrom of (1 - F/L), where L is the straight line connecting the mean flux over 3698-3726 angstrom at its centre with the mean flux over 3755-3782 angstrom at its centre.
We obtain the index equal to 6.6 angstrom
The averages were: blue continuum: 25.5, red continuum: 29.9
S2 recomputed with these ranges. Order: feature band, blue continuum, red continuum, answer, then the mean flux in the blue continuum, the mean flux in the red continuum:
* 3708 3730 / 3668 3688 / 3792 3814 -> 4.8 angstrom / 30.4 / 29.3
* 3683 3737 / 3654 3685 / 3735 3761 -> 3.4 angstrom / 36.4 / 17.4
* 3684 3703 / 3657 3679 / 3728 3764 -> -0.9 angstrom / 39.3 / 17.6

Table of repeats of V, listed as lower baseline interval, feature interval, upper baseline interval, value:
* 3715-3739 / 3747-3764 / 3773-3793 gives 3.85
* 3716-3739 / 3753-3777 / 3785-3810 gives -4.80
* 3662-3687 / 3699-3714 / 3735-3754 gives -1.93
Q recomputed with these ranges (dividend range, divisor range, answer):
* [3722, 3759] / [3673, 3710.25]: 0.61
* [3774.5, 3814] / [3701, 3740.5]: 1.55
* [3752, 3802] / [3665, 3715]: 0.95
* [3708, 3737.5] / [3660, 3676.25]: 0.53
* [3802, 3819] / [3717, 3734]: 1.70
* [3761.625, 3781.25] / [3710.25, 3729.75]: 1.35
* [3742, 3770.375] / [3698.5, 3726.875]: 0.80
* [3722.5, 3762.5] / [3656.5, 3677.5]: 0.47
